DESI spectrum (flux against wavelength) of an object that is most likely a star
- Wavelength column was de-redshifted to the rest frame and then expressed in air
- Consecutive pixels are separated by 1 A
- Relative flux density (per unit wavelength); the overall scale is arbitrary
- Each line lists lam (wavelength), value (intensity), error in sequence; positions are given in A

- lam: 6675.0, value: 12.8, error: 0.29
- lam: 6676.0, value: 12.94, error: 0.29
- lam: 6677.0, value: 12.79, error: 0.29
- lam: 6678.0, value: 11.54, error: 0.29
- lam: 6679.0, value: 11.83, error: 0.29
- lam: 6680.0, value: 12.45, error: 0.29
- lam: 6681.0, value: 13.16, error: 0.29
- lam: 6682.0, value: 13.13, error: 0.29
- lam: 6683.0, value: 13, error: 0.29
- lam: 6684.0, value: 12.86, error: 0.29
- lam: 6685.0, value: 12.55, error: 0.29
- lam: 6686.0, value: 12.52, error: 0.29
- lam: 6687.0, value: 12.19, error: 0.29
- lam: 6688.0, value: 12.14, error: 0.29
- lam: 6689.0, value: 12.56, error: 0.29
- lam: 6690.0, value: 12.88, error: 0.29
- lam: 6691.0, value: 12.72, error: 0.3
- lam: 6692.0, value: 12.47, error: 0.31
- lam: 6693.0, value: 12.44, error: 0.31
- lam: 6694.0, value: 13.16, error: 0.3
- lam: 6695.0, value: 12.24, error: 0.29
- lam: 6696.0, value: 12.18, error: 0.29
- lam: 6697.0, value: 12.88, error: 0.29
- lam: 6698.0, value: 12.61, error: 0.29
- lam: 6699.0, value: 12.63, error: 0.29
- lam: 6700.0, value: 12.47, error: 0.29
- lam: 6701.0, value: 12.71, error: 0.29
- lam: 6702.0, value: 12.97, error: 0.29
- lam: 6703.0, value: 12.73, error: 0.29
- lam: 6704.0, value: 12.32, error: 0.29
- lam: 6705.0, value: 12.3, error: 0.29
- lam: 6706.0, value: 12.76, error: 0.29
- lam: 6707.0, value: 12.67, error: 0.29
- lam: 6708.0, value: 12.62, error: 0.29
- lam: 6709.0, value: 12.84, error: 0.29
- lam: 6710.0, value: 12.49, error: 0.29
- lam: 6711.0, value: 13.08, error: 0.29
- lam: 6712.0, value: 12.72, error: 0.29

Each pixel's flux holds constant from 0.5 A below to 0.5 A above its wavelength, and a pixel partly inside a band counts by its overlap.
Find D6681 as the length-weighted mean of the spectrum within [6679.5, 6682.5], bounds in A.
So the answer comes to 12.9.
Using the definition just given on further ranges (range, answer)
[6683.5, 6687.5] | 12.5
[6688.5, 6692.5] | 12.7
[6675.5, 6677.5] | 12.9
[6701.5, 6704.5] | 12.7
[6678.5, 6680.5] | 12.1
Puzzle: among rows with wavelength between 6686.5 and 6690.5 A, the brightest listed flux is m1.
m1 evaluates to 12.88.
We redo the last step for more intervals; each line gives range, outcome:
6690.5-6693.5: 12.72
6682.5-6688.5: 13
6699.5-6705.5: 12.97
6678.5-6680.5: 12.45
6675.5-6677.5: 12.94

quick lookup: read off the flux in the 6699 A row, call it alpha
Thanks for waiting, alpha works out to 12.63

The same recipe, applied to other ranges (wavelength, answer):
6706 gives 12.76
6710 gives 12.49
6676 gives 12.94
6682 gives 13.13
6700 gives 12.47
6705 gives 12.3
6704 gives 12.32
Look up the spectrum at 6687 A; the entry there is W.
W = 12.19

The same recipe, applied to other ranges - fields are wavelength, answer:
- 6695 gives 12.24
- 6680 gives 12.45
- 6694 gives 13.16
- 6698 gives 12.61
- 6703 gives 12.73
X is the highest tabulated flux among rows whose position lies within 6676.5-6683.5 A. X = 13.16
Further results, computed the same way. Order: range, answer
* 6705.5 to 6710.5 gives 12.84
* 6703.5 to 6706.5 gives 12.76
